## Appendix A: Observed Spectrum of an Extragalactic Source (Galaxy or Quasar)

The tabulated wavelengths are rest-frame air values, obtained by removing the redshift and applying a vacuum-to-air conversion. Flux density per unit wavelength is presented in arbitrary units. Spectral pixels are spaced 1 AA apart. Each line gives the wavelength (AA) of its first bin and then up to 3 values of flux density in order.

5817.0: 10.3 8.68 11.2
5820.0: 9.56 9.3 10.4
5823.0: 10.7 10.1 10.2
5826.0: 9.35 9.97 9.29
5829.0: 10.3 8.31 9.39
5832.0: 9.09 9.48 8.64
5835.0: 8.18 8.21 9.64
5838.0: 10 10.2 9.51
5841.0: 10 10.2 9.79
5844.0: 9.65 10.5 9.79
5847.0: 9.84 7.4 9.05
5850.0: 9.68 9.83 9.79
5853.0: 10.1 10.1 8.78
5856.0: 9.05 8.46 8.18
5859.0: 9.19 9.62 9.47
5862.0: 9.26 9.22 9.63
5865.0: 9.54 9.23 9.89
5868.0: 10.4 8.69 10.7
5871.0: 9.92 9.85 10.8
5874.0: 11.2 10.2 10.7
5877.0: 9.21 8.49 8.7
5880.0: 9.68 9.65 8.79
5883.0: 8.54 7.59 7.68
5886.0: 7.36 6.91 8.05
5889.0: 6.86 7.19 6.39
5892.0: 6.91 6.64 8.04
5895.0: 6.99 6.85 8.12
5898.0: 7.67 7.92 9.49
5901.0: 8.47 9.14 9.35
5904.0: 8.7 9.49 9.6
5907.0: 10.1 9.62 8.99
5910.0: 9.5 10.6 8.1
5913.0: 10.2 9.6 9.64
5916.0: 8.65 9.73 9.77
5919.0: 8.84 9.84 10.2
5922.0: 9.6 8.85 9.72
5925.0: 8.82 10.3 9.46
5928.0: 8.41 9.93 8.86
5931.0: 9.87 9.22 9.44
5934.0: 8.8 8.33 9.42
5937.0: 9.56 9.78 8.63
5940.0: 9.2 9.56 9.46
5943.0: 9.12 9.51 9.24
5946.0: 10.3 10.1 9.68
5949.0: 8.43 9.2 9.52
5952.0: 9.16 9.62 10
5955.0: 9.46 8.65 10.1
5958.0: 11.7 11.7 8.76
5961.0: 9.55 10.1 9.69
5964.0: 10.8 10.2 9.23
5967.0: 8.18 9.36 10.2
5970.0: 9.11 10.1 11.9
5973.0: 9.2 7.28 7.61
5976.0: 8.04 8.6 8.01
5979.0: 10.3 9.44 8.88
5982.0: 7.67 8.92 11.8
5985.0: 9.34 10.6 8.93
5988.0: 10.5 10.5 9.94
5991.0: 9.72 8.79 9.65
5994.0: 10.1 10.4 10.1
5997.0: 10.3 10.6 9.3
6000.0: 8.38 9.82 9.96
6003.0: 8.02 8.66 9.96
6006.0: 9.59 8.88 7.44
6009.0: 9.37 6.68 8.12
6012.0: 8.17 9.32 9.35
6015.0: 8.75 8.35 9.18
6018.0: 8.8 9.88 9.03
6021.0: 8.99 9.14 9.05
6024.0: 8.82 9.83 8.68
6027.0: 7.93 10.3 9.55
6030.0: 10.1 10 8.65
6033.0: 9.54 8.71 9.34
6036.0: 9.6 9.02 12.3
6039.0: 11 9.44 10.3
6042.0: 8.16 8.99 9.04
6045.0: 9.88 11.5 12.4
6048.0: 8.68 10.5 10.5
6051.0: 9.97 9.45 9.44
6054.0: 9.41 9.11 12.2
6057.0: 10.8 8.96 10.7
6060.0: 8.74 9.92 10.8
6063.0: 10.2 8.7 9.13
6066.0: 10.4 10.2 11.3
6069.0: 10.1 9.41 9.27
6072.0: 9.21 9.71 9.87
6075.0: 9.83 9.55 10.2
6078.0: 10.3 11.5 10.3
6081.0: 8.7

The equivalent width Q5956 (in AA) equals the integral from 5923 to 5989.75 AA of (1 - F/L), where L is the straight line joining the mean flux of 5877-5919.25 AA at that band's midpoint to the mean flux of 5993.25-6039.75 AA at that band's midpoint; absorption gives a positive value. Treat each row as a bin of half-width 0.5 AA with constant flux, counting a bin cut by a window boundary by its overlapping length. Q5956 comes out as -4.19 AA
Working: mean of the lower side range 8.54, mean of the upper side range 9.29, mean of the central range 9.47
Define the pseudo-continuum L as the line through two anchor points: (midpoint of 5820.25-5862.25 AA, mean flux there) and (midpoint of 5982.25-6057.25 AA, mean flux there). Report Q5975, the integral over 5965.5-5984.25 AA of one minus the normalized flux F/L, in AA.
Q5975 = 0.8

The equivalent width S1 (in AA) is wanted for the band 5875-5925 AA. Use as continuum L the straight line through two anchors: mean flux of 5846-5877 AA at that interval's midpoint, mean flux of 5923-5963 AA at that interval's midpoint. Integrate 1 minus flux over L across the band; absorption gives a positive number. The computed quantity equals 4.30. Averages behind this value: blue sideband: 9.59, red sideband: 9.5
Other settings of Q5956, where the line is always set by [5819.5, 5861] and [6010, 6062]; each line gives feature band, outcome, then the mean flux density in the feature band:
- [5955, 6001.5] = -0.40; 9.61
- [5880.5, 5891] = 1.89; 7.79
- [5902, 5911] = 0.03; 9.47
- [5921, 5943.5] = 0.48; 9.31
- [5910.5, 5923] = -0.04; 9.54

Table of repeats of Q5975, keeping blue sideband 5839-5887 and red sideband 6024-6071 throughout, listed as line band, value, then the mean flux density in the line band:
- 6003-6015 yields 1.33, 8.66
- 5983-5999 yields -0.54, 10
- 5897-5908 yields 0.60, 8.98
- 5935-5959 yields 0.10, 9.56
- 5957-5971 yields -0.39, 9.91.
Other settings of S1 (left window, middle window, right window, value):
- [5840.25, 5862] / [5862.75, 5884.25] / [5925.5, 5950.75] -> -0.4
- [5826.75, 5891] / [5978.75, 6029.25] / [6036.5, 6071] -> 2.7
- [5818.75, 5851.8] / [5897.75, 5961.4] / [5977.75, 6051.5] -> 0.7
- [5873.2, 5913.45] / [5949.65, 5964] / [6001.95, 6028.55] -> -1.8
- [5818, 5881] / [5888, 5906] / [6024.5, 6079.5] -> 3.2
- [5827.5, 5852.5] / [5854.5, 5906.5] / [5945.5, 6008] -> 3.8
